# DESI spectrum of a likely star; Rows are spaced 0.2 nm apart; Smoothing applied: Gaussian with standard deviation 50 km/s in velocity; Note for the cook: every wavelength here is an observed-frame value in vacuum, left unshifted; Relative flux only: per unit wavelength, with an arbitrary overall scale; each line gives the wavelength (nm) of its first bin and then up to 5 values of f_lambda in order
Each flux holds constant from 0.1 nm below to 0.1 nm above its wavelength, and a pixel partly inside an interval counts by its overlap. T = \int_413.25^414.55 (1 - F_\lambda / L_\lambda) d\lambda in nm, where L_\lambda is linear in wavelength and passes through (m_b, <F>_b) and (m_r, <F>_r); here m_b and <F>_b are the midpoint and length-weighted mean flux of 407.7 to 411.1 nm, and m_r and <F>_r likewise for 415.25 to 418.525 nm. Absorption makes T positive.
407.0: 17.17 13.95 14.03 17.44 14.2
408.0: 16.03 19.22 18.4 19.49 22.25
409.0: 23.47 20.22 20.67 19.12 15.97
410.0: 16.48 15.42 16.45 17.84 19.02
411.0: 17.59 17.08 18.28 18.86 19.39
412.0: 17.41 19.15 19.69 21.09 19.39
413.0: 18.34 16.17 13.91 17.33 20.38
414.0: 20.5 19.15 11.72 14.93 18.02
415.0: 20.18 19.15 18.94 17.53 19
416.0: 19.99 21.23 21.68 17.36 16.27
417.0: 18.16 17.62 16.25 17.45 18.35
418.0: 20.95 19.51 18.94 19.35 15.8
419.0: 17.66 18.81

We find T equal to 0.11 nm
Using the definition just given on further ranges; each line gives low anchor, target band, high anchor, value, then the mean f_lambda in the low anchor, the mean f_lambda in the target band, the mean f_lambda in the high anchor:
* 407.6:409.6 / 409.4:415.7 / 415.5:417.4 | 0.33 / 19.2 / 17.9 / 18.6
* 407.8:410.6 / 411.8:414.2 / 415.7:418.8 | 0.01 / 18.5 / 18.6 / 18.7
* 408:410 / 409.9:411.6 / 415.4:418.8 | 0.17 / 19.5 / 17.4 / 18.6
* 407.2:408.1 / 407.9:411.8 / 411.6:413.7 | -0.48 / 15.3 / 18.5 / 18.2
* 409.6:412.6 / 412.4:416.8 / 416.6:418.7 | -0.07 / 17.9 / 18.4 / 18.2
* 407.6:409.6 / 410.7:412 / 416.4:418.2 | 0.04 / 19.2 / 18.3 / 18.1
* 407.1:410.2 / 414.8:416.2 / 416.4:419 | -0.09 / 18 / 19.2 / 18.1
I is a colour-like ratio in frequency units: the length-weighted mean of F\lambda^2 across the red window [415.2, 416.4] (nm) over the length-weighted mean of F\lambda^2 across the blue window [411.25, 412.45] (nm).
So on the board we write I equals 1.06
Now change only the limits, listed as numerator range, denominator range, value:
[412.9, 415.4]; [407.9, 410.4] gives 0.96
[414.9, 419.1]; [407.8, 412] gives 1.05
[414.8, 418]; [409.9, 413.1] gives 1.05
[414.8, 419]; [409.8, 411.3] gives 1.13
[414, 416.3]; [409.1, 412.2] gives 1.04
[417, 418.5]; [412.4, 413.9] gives 1.04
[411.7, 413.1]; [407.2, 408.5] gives 1.20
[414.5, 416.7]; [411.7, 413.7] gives 1.05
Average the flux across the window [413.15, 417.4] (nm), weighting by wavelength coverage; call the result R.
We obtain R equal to 18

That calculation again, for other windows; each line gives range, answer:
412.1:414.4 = 18.3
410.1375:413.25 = 18.3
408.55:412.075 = 18.6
